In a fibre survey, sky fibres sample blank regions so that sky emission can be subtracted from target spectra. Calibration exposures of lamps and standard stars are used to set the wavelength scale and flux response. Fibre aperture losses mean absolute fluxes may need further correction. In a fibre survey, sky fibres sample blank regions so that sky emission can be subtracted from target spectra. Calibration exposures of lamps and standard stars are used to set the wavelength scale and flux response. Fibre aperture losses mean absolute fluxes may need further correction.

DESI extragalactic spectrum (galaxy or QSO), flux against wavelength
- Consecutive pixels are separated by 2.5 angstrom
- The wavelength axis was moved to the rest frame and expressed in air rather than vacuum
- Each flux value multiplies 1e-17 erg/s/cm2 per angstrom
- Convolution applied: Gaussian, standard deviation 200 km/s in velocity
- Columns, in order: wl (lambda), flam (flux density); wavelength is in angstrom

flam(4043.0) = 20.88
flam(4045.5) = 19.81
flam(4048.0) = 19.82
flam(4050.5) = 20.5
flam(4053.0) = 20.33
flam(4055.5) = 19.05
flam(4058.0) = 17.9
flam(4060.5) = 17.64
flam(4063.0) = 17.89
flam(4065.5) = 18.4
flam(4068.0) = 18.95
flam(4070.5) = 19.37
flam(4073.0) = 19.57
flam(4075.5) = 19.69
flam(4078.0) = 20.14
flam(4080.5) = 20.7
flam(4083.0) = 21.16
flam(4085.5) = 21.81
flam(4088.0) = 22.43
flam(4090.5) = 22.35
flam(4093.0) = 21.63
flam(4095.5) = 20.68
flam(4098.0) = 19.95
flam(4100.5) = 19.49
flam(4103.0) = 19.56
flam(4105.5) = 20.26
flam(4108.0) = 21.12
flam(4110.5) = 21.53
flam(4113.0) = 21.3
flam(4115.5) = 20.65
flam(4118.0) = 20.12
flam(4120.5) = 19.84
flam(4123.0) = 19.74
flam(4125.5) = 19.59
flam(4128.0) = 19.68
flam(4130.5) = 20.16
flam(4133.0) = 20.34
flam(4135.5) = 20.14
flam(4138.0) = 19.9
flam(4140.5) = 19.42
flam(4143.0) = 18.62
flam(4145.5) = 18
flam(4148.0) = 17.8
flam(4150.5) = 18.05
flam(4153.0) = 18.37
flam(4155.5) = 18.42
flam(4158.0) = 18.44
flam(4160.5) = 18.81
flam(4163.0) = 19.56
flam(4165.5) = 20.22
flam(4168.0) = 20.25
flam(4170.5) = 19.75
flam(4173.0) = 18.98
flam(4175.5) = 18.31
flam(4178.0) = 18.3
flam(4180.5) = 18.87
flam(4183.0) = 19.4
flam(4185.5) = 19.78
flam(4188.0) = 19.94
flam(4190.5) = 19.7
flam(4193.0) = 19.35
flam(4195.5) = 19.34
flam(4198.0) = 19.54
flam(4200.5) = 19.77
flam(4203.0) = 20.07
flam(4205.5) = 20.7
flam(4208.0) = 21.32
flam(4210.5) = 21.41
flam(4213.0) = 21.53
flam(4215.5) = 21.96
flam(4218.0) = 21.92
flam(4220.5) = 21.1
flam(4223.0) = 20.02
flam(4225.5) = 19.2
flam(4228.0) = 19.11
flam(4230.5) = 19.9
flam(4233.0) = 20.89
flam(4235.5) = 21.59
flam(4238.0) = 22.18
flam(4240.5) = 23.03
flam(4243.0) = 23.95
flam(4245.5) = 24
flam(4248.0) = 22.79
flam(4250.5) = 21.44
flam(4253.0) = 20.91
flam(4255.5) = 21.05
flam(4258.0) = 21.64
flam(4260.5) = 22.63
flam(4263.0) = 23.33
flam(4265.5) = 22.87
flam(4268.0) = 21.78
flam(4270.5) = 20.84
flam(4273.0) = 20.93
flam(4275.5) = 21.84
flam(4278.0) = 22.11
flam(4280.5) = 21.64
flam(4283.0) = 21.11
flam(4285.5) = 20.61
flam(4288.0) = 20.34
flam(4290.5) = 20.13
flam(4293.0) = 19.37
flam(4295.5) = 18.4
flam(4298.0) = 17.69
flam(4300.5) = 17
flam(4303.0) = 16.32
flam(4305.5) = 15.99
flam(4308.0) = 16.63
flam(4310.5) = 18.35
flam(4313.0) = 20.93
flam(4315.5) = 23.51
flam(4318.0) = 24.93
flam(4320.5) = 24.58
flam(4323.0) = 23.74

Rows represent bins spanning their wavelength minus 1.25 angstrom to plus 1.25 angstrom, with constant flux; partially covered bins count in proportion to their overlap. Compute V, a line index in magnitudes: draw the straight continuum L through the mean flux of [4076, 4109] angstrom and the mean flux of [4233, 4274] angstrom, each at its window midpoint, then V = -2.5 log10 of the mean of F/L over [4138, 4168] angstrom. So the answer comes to 0.14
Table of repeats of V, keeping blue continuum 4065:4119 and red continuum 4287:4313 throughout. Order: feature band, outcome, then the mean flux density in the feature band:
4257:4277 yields -0.19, 22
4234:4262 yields -0.19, 22.3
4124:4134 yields 0.01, 19.9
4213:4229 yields -0.09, 20.7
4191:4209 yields -0.04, 20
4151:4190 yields 0.03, 19.1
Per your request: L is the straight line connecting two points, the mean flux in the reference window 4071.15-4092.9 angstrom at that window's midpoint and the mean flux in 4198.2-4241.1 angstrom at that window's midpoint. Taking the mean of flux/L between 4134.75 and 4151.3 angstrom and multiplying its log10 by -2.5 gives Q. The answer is 0.11 mag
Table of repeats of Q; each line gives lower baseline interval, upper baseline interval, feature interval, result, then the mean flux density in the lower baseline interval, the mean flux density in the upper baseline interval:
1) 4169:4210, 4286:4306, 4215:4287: -0.147 mag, 19.6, 18.3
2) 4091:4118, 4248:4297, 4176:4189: 0.093 mag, 20.6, 21.2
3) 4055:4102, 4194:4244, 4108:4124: -0.021 mag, 19.9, 20.9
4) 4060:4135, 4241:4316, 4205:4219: -0.052 mag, 20.2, 20.7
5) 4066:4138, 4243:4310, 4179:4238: 0.010 mag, 20.4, 20.6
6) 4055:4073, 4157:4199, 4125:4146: -0.032 mag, 18.5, 19.3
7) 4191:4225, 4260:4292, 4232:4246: -0.078 mag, 20.6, 21.5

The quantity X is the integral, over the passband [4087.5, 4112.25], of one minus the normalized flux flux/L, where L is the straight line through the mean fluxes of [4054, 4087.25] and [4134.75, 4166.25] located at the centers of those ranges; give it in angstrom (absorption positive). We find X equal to -2.1 angstrom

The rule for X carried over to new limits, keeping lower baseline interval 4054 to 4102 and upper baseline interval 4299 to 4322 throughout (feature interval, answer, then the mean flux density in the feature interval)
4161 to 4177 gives 0.3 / 19.5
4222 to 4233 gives 0.1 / 19.7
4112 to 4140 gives -0.3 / 20.1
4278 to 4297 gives -0.5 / 20.3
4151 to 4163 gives 0.8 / 18.6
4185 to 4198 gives 0.2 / 19.6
